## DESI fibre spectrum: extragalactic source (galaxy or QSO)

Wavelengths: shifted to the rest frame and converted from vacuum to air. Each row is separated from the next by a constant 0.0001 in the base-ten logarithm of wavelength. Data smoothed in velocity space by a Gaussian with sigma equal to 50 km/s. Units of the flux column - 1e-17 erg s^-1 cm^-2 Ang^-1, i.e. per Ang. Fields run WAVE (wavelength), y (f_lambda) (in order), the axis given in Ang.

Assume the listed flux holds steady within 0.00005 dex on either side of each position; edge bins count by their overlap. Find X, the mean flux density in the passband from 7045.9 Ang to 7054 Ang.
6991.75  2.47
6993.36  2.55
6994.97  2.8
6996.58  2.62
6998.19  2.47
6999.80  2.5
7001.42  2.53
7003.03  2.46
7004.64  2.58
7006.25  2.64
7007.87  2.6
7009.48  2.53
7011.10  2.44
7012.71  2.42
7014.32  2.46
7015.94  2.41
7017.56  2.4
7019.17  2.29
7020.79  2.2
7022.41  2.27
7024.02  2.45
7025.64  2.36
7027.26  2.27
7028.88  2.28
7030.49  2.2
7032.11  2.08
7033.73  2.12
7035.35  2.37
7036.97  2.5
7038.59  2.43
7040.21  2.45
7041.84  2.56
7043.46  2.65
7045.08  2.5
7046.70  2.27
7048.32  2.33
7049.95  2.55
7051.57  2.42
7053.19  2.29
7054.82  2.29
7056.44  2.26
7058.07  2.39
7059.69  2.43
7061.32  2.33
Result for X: 2.37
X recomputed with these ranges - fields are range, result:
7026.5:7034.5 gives 2.19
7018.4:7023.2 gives 2.25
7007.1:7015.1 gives 2.49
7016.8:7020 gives 2.35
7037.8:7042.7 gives 2.48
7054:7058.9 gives 2.31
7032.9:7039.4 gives 2.35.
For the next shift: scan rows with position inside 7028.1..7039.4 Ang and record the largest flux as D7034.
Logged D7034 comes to 2.5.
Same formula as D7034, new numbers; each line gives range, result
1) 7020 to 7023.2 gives 2.27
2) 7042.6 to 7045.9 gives 2.65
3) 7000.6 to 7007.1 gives 2.64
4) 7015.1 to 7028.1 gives 2.45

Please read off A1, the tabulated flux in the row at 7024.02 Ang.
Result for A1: 2.45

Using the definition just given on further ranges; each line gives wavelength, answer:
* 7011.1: 2.44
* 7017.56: 2.4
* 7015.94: 2.41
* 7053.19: 2.29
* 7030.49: 2.2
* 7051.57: 2.42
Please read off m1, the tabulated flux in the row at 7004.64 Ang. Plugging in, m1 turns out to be 2.58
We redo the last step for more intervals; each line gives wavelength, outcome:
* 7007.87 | 2.6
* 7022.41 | 2.27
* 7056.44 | 2.26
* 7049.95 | 2.55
